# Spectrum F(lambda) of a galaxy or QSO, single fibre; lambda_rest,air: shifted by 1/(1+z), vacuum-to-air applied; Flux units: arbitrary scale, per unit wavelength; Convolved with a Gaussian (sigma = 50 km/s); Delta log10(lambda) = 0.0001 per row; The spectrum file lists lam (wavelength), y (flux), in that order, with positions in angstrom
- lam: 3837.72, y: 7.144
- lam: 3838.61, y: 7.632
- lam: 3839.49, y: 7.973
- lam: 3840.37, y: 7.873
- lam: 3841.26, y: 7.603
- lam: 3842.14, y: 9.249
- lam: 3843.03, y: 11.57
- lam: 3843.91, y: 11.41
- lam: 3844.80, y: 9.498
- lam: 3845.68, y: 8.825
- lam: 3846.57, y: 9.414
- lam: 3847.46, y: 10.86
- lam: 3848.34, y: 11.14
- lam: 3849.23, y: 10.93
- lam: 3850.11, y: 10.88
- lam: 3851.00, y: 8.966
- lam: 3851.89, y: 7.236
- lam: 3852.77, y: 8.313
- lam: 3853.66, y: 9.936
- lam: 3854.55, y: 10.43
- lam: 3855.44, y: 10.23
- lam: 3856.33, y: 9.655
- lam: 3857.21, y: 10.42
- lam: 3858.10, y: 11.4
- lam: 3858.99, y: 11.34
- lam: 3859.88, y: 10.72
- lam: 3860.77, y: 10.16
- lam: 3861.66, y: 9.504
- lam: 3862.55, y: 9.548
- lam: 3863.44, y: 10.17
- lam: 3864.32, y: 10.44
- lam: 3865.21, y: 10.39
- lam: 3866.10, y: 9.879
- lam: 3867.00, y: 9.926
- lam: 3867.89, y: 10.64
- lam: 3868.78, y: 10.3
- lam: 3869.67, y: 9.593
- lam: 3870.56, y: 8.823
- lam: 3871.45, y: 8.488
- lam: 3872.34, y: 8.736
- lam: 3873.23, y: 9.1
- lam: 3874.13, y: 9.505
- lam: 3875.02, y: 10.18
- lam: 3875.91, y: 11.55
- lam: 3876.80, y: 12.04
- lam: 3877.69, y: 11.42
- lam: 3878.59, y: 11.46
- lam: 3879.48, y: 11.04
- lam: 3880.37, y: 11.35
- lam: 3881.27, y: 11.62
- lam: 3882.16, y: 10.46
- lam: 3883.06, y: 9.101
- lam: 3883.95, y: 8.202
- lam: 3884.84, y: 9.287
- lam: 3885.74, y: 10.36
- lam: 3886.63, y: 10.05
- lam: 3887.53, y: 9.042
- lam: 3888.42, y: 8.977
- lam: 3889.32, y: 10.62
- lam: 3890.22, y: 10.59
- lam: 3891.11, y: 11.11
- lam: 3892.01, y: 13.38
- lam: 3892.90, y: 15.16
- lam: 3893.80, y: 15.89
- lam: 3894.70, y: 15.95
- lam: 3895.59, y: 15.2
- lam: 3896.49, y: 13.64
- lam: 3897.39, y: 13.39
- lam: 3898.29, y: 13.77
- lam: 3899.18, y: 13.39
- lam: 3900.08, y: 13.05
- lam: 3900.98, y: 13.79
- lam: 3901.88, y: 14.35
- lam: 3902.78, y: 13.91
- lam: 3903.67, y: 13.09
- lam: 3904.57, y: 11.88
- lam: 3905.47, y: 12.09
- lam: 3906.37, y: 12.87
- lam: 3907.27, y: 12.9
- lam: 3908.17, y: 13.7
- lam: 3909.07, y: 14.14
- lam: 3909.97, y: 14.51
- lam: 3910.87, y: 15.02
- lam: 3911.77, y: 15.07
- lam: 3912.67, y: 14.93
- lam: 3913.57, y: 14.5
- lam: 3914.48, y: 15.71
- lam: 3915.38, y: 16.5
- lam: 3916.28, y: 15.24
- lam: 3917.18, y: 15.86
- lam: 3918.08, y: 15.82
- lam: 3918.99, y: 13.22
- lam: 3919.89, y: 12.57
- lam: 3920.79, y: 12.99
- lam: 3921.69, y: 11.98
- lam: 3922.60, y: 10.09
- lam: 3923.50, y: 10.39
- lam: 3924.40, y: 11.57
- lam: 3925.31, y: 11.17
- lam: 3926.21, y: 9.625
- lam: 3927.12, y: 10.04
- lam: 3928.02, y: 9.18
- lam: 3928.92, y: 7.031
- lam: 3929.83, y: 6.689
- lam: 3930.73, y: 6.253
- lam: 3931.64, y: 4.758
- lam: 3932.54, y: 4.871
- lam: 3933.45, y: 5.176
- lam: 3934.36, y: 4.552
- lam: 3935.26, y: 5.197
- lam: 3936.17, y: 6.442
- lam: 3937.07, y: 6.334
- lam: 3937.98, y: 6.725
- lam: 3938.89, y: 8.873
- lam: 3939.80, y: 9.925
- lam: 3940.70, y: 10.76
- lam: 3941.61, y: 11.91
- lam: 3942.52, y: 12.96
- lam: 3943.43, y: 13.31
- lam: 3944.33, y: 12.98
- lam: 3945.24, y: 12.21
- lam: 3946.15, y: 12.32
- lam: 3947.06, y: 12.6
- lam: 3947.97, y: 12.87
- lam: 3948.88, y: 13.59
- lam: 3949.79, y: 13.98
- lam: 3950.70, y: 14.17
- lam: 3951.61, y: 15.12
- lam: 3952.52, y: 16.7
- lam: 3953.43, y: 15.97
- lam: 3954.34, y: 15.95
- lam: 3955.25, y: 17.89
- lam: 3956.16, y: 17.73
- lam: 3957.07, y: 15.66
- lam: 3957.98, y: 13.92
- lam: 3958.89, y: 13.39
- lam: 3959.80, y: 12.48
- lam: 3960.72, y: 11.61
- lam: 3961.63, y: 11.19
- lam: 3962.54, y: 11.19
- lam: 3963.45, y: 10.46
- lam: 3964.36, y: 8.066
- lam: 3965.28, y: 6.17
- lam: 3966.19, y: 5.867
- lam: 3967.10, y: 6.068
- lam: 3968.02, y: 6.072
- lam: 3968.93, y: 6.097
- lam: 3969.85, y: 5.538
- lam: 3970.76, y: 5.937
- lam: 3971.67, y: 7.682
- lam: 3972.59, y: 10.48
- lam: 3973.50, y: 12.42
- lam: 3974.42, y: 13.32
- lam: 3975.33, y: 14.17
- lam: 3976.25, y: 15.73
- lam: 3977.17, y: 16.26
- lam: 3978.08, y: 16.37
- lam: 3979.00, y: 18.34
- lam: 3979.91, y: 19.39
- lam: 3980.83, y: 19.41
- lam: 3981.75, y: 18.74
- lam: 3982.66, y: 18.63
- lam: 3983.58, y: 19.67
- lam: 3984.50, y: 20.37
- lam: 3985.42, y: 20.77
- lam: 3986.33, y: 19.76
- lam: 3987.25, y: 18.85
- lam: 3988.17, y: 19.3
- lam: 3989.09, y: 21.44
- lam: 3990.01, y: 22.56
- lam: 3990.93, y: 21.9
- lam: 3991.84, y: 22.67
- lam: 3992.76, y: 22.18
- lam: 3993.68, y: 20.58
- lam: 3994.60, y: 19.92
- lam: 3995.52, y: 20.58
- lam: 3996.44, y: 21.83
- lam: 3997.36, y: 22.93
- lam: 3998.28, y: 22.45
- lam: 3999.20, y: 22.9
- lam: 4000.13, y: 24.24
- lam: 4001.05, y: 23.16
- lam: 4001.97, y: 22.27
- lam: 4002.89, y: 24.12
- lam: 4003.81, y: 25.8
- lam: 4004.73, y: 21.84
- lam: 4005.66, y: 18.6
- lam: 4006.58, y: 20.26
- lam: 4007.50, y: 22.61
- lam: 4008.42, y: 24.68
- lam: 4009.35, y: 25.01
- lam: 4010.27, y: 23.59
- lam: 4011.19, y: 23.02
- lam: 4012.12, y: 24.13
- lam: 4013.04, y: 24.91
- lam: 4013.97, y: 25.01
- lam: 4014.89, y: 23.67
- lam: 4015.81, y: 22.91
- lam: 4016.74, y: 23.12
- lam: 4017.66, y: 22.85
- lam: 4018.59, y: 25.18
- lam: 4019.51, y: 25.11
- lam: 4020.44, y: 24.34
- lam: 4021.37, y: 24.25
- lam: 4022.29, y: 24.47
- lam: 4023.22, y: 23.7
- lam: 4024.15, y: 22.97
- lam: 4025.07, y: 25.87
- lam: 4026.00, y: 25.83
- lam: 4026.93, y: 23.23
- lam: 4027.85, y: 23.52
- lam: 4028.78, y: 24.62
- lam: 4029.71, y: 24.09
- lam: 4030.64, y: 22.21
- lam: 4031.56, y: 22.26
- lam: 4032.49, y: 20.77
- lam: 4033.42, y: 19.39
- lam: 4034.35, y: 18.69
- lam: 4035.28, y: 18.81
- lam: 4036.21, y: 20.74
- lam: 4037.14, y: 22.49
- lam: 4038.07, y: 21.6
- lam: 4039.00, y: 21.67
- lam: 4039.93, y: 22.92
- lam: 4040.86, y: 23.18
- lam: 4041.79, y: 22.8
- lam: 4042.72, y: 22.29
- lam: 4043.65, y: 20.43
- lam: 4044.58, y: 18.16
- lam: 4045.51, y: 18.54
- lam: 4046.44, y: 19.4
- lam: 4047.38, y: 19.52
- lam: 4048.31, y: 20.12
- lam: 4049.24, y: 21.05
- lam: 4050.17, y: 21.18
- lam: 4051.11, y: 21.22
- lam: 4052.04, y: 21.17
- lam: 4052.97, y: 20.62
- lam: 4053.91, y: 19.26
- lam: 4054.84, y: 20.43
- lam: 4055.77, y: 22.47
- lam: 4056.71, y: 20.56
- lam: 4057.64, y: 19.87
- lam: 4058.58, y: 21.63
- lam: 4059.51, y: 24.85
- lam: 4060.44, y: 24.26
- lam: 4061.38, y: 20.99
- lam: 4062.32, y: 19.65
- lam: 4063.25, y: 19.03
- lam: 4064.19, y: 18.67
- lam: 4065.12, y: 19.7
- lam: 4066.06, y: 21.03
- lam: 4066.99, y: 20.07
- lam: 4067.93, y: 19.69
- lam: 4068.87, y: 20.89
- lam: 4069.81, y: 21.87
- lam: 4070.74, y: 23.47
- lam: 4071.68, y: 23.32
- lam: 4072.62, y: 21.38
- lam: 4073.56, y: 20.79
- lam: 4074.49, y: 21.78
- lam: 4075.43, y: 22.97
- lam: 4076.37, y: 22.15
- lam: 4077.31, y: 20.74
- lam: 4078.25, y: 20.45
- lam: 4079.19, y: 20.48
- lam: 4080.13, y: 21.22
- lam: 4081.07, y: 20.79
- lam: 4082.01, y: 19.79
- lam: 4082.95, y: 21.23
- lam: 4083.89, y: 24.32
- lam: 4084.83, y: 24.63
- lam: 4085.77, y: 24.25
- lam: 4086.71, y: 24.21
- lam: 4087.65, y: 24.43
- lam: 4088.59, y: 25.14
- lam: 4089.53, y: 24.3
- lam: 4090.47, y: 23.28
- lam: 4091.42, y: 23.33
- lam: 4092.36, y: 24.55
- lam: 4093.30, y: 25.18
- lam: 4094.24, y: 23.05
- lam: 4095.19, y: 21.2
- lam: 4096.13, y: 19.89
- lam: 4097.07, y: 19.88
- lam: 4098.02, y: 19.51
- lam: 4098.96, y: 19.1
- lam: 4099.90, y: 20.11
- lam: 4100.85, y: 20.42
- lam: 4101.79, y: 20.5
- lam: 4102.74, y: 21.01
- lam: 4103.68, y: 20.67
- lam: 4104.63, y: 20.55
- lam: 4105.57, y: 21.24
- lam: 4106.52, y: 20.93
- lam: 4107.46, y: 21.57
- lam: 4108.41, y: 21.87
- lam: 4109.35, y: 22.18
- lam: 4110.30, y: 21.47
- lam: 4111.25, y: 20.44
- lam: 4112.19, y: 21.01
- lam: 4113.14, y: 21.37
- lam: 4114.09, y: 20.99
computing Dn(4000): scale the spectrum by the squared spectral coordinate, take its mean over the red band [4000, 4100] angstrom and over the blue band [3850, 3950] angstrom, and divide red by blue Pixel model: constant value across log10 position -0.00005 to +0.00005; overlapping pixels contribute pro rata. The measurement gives 2.14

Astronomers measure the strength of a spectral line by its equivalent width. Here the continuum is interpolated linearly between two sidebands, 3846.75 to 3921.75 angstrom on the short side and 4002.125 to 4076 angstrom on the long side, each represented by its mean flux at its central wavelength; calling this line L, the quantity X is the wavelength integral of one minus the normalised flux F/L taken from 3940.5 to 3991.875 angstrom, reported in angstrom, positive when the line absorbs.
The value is 9.22 angstrom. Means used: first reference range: 11.7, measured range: 14.2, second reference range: 22.1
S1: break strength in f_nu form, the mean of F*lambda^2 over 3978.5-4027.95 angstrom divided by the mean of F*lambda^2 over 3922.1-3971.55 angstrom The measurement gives 2.23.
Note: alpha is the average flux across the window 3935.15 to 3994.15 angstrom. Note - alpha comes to 13.9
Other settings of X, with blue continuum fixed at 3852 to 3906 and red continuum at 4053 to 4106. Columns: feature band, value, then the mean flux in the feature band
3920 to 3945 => 8.8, 9.03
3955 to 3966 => 2.2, 12.2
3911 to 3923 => -1.0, 14.2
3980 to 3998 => -4.0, 20.6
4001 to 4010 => -2.6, 22.8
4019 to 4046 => -4.6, 22.4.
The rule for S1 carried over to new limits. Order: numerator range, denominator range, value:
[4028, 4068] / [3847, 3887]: 2.27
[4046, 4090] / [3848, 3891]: 2.36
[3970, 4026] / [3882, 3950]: 1.87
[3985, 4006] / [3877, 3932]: 1.88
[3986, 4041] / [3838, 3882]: 2.45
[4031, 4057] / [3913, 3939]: 2.21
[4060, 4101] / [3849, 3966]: 2.08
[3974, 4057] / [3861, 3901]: 2.08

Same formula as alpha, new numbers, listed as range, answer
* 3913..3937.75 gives 10.1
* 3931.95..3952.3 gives 10.4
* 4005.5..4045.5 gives 22.8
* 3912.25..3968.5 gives 11.3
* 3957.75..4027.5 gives 18.8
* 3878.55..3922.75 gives 12.9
